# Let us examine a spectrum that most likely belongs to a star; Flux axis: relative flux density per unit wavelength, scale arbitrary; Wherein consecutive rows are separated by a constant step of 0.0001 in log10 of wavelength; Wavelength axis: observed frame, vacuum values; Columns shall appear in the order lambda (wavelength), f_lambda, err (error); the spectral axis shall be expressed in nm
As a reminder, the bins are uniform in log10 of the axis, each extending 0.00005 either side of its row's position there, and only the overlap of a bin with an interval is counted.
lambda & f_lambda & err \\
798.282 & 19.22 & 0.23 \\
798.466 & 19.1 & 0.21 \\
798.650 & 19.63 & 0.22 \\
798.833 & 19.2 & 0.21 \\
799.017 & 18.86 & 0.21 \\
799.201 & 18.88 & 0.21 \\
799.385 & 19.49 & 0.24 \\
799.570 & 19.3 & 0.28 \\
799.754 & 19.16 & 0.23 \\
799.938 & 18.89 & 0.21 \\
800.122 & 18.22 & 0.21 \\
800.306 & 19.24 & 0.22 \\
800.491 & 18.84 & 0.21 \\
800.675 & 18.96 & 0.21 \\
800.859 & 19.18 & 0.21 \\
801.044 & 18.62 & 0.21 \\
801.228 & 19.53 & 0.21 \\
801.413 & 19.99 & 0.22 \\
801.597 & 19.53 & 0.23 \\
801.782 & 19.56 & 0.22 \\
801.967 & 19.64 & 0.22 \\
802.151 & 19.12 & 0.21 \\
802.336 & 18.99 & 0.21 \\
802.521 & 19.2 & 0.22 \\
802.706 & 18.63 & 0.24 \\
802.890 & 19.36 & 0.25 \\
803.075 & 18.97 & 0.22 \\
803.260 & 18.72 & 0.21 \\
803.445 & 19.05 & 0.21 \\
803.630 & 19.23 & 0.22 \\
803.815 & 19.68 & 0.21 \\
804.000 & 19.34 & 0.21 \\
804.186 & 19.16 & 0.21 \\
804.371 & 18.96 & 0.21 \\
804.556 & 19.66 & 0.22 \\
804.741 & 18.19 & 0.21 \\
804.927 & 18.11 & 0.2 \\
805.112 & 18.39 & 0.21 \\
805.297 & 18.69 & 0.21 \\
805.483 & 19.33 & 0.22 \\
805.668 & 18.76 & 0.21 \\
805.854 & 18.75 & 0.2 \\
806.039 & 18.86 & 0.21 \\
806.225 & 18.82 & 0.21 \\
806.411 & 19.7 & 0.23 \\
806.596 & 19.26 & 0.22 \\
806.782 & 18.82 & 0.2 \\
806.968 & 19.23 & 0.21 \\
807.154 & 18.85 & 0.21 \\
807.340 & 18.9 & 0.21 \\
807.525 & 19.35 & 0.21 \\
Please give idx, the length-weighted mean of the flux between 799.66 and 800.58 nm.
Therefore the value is 18.9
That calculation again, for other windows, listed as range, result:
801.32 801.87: 19.7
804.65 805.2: 18.2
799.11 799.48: 19.1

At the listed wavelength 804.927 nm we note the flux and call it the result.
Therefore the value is 18.11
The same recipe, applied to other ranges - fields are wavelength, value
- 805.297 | 18.69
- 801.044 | 18.62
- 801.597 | 19.53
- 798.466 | 19.1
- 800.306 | 19.24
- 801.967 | 19.64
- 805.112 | 18.39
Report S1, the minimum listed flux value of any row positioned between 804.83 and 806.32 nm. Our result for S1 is 18.11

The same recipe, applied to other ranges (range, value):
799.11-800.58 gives 18.22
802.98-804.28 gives 18.72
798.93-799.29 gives 18.86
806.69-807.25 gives 18.82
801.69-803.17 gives 18.63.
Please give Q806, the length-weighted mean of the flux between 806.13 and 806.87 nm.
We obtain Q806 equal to 19.1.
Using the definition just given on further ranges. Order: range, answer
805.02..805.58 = 18.8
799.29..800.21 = 19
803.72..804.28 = 19.4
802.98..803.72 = 19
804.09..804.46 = 19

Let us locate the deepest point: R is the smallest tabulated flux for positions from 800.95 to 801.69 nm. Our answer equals 18.62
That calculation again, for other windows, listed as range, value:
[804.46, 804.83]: 18.19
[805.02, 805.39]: 18.39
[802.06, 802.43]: 18.99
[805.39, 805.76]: 18.76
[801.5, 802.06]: 19.53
